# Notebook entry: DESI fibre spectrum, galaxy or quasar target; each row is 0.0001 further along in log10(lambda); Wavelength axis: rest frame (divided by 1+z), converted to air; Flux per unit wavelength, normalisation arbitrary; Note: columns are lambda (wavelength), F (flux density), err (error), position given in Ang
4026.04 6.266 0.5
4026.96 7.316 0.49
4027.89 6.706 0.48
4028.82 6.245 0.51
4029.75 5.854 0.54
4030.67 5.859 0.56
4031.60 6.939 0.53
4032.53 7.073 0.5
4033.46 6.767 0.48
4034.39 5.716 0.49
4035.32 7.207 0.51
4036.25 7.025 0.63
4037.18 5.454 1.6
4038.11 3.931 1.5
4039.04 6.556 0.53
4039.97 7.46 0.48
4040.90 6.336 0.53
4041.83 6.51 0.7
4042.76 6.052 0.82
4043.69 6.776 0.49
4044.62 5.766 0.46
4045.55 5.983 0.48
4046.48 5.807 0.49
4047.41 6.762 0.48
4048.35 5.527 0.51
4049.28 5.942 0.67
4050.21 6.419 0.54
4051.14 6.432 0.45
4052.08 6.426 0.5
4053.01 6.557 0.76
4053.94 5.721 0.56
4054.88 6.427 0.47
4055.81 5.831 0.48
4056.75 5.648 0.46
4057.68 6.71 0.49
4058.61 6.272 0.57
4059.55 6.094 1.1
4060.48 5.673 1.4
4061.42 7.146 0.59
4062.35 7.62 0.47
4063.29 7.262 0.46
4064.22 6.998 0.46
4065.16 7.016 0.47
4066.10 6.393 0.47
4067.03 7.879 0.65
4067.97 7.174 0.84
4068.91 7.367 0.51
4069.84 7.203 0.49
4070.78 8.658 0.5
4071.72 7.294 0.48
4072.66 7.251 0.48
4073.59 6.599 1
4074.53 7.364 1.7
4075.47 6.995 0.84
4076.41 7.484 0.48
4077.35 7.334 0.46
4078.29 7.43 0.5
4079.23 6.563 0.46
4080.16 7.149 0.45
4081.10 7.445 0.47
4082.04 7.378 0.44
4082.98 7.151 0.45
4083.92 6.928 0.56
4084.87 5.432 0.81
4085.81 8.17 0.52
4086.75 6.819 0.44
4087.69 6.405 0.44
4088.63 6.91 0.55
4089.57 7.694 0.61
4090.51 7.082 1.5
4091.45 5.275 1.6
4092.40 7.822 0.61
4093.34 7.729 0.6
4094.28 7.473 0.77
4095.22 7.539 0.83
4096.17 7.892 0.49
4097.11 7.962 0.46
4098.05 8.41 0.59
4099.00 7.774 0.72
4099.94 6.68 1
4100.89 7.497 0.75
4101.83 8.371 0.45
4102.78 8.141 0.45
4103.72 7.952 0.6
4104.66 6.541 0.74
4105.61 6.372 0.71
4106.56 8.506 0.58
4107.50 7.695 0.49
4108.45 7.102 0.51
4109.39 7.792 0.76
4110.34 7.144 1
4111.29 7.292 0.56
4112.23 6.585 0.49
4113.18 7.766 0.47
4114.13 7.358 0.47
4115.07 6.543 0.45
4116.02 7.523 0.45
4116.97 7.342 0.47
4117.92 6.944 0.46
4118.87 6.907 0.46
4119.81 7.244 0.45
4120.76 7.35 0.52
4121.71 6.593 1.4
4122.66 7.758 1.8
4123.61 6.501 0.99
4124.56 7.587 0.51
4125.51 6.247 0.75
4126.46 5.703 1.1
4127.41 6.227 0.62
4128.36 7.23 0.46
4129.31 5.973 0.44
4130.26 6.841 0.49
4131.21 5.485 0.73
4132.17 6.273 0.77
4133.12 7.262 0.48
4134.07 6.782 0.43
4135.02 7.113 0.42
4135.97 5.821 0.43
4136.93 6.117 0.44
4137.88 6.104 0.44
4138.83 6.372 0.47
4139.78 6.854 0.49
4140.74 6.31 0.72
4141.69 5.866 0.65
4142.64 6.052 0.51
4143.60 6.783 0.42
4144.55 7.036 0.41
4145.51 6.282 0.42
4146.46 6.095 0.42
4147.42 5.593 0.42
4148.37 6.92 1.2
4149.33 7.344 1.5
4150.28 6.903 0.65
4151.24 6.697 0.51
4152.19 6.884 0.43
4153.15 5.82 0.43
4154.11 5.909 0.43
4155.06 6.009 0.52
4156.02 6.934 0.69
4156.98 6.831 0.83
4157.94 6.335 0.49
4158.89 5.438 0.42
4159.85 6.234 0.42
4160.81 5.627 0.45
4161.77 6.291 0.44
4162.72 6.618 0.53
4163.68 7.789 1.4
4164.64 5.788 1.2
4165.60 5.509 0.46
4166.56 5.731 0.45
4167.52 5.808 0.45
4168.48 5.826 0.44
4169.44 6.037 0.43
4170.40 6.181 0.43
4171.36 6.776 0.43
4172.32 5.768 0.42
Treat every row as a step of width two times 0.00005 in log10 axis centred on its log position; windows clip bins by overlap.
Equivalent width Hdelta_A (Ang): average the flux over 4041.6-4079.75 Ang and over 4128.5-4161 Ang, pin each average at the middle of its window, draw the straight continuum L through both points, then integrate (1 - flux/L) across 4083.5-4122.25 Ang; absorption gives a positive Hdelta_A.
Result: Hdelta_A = -4.4 Ang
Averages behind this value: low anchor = 6.7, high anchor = 6.39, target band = 7.28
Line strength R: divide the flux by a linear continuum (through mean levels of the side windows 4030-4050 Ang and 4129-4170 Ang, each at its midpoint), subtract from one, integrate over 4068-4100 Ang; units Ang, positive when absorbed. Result -4.9 Ang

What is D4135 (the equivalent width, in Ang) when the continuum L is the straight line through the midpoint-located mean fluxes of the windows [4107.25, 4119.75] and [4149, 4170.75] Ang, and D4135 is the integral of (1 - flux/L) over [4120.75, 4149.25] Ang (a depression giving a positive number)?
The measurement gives 1.19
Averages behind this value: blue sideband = 7.22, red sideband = 6.28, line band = 6.5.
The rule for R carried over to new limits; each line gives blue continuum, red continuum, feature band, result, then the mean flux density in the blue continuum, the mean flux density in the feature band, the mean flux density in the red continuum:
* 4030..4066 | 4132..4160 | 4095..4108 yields -2.6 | 6.36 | 7.66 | 6.44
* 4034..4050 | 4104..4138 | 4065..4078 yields -1.7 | 6.17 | 7.29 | 6.89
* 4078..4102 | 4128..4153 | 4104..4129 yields -0.8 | 7.26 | 7.07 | 6.49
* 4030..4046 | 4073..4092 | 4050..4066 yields 0.3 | 6.31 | 6.48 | 6.99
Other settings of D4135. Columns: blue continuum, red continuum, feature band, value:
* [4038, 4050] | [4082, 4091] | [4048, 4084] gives -1.3 Ang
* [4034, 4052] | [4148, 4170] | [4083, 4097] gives -1.9 Ang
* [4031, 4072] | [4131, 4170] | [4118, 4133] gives -0.7 Ang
